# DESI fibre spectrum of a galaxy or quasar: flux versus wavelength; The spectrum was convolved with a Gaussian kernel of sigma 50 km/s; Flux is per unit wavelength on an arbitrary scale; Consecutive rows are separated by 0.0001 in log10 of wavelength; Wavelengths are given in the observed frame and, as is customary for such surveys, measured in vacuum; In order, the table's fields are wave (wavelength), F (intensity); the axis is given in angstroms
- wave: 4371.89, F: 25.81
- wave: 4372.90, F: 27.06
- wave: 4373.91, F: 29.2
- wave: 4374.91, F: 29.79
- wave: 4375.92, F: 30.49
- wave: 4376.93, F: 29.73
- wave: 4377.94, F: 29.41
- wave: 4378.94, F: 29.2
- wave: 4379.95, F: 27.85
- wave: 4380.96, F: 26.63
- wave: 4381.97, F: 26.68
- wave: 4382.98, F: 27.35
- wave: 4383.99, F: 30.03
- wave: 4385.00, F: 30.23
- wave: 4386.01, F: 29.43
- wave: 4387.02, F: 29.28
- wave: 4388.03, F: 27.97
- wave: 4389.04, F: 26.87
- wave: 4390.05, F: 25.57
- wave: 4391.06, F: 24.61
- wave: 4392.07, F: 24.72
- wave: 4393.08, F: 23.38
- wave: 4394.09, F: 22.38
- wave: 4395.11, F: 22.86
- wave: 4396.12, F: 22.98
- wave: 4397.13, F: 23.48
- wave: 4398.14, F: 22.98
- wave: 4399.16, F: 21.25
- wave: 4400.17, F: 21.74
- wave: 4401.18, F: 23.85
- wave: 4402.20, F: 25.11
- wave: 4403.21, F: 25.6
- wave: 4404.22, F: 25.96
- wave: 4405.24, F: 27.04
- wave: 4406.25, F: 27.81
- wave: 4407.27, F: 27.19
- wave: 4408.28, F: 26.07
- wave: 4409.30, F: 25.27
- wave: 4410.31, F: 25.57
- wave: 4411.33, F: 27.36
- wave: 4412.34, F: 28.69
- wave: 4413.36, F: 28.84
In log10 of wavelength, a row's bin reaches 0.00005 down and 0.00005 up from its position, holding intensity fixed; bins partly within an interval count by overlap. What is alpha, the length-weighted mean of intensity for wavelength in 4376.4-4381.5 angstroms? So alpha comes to 28.6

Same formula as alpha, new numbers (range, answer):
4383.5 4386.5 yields 29.9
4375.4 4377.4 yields 30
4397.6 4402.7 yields 23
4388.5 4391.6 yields 25.7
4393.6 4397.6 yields 22.9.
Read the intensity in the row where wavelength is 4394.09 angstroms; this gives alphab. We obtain 22.38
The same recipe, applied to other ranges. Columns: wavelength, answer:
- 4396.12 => 22.98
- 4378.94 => 29.2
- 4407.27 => 27.19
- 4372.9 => 27.06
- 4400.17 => 21.74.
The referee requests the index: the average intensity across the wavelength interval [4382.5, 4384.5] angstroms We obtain 28.7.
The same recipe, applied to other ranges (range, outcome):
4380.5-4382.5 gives 26.6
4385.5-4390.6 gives 27.8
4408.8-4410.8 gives 25.5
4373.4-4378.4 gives 29.7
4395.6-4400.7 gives 22.5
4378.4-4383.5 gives 27.6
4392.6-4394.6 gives 22.8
